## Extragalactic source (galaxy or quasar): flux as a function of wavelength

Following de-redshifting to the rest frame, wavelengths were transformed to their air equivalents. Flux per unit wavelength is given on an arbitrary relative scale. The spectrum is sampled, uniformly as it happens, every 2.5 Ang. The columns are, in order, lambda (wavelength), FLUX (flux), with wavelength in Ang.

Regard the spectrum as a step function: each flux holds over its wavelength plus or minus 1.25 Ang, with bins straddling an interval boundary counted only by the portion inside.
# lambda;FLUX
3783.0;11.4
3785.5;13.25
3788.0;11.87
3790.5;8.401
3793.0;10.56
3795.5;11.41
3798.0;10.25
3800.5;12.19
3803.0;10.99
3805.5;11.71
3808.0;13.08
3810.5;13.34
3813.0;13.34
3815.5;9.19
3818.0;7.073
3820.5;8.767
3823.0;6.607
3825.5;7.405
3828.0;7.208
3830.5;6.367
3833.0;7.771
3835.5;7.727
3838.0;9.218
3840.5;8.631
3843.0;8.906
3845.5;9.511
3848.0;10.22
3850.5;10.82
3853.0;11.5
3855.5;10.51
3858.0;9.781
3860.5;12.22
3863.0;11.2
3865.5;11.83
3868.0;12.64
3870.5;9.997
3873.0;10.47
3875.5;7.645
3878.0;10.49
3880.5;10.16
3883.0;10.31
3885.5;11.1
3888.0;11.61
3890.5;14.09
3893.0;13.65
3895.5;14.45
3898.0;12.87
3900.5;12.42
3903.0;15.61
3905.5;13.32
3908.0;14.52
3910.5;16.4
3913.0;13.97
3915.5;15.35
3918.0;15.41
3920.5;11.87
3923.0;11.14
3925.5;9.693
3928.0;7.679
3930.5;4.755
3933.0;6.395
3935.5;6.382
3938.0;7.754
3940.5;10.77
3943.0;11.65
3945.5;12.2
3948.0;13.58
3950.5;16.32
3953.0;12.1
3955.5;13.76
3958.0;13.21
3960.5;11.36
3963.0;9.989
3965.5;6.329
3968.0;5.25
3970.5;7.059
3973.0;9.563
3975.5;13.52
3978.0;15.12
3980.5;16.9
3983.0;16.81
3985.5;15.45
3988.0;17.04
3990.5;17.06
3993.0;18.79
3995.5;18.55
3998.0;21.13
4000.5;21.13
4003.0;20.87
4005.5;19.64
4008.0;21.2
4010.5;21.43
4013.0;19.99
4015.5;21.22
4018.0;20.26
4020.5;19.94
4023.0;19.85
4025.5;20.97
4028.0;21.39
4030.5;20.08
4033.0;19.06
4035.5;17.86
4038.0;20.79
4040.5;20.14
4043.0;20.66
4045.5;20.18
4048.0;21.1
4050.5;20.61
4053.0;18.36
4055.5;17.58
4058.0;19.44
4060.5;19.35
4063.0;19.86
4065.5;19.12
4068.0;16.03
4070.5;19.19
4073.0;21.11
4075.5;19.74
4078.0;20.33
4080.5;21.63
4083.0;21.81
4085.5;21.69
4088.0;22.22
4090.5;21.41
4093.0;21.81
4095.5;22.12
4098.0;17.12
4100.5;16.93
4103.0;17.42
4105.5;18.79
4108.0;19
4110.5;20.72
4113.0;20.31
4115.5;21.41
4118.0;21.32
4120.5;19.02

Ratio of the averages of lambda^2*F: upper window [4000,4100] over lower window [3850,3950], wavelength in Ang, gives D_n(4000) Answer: 1.89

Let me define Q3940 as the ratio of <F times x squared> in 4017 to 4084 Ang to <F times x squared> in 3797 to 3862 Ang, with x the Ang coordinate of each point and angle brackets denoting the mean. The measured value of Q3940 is 2.3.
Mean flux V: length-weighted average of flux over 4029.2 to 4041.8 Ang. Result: 19.6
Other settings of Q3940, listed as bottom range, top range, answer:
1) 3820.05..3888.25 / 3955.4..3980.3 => 1.17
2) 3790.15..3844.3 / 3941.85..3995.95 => 1.49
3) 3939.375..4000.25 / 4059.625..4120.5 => 1.56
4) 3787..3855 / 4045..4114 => 2.31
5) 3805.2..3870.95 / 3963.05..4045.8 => 1.95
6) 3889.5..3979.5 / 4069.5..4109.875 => 1.87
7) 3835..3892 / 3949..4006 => 1.47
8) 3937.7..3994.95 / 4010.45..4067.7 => 1.60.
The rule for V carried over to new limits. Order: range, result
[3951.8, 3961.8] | 12.6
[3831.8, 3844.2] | 8.45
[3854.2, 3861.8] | 10.8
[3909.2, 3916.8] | 15.2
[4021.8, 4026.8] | 20.4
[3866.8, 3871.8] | 11.3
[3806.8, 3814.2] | 13.3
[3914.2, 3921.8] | 14.2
